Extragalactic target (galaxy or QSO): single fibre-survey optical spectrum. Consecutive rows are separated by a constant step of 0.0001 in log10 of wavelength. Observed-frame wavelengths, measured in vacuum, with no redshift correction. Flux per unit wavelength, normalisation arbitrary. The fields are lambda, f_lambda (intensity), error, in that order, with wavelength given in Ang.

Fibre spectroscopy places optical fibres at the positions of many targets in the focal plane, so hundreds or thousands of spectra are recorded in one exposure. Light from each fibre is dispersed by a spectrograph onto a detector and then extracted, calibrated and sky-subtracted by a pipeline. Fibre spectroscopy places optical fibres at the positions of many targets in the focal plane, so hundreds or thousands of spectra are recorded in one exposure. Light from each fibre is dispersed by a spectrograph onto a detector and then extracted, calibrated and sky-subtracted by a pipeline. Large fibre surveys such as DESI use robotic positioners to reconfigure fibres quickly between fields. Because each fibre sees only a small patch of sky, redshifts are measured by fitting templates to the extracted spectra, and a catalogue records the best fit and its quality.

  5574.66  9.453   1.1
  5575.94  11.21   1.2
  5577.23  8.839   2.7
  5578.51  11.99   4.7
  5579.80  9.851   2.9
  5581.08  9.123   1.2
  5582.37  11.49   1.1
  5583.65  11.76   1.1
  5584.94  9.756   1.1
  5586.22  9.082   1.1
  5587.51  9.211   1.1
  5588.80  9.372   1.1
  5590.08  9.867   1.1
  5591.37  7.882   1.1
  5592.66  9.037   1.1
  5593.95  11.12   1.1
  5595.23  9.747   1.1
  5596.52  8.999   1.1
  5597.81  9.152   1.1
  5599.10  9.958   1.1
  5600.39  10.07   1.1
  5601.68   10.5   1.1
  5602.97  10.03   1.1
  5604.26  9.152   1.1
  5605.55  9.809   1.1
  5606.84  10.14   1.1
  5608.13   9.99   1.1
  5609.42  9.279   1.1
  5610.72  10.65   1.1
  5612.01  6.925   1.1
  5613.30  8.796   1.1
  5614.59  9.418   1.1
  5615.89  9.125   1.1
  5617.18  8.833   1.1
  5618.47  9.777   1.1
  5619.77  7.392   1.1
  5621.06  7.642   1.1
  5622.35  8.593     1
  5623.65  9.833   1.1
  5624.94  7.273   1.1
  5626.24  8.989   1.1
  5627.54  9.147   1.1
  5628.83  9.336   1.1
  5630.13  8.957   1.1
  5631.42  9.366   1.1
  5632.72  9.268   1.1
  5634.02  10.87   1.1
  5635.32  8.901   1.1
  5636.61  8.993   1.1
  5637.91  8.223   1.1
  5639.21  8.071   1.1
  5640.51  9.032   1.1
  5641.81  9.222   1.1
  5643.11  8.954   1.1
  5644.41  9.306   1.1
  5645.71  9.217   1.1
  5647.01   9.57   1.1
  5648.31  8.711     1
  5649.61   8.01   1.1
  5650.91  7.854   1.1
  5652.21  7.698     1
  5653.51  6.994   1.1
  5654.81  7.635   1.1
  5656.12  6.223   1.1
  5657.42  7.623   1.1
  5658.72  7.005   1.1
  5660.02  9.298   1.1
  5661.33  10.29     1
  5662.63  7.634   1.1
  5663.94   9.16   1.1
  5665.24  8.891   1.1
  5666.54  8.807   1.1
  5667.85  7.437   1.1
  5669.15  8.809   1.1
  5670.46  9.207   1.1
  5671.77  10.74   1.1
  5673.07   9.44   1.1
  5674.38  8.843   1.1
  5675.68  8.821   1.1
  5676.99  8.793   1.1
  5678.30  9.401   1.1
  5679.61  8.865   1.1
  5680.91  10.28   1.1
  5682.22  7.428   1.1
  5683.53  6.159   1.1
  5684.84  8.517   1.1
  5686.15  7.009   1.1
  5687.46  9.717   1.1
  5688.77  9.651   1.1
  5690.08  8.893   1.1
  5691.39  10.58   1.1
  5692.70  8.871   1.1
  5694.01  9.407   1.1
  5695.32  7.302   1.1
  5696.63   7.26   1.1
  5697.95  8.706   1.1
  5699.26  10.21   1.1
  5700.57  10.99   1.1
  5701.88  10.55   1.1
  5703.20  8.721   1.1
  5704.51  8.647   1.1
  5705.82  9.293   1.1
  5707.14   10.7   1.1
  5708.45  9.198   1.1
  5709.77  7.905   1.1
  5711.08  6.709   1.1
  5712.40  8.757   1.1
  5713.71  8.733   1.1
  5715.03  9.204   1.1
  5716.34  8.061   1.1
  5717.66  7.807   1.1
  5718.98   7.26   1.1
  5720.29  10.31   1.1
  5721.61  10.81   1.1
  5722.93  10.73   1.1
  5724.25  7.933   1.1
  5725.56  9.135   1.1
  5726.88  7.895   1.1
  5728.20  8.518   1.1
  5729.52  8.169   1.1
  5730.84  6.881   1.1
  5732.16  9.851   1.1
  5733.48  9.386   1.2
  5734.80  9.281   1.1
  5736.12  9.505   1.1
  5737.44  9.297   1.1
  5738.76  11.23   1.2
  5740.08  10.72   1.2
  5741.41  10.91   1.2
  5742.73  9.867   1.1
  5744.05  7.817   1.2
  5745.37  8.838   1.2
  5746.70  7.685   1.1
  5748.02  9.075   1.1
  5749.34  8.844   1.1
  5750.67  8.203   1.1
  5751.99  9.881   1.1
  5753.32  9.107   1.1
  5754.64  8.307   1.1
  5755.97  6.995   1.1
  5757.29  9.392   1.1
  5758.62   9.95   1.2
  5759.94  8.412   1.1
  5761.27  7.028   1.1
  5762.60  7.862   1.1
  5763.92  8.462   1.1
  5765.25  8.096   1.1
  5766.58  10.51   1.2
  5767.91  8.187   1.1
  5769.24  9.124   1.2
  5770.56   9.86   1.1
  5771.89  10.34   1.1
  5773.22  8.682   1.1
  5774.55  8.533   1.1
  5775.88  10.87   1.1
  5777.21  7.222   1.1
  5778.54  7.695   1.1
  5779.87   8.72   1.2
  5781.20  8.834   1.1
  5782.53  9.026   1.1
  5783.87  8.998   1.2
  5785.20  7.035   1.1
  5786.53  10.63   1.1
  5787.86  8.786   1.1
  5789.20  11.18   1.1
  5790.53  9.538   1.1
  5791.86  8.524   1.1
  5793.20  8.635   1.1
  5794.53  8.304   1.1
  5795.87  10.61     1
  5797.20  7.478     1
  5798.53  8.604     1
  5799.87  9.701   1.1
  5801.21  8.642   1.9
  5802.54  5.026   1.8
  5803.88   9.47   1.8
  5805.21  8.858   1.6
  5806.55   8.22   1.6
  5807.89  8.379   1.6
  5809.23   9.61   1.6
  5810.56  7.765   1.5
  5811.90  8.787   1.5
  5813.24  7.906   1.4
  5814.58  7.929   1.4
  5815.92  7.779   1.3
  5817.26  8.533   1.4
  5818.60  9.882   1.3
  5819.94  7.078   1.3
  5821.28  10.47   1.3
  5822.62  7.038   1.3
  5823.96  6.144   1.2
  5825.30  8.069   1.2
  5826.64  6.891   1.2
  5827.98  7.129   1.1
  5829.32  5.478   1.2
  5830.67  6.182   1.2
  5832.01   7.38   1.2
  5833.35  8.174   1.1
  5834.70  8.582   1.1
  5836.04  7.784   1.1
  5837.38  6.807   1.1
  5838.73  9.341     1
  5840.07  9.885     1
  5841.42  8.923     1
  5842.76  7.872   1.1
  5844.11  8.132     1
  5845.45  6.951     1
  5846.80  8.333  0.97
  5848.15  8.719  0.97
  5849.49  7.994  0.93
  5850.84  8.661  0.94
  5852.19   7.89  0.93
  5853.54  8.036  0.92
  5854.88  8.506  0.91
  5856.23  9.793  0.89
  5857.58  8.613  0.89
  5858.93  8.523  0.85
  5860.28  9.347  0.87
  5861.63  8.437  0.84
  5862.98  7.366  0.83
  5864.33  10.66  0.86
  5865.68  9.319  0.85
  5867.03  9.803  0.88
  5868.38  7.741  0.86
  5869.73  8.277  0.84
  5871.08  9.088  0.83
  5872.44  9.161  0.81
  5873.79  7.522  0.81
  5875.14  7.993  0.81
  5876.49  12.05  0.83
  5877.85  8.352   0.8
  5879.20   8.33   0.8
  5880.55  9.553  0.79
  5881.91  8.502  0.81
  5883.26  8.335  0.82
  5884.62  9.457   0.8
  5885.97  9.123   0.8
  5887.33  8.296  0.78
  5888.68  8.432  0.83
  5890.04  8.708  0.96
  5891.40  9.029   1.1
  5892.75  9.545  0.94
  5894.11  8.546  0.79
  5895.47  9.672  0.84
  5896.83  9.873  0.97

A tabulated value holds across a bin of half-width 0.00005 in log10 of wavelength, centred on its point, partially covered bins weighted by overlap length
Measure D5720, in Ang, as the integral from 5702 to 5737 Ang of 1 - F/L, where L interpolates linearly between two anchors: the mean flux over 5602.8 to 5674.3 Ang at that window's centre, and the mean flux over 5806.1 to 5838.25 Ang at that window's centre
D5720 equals -1.95 Ang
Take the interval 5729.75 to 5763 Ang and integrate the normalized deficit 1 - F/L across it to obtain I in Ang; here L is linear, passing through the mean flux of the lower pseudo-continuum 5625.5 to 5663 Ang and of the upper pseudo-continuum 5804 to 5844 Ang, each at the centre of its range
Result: -2.7 Ang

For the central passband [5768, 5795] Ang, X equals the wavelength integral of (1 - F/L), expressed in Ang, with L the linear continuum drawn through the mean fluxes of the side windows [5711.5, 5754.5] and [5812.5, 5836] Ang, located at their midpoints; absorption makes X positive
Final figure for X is -2.3 Ang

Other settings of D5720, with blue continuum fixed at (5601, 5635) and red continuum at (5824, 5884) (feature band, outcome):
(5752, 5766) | 0.4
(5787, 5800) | -0.9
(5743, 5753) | 0.1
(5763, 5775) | -0.6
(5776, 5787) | 0.0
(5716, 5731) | 0.2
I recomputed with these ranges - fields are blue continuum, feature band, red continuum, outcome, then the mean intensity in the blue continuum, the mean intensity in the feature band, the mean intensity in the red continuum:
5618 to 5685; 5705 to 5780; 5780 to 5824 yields -2.3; 8.66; 8.91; 8.62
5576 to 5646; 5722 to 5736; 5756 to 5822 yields 0.2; 9.37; 8.85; 8.74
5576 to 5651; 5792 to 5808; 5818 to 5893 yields 0.2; 9.32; 8.5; 8.42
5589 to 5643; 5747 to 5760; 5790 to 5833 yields -0.6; 9.2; 8.81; 8.12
